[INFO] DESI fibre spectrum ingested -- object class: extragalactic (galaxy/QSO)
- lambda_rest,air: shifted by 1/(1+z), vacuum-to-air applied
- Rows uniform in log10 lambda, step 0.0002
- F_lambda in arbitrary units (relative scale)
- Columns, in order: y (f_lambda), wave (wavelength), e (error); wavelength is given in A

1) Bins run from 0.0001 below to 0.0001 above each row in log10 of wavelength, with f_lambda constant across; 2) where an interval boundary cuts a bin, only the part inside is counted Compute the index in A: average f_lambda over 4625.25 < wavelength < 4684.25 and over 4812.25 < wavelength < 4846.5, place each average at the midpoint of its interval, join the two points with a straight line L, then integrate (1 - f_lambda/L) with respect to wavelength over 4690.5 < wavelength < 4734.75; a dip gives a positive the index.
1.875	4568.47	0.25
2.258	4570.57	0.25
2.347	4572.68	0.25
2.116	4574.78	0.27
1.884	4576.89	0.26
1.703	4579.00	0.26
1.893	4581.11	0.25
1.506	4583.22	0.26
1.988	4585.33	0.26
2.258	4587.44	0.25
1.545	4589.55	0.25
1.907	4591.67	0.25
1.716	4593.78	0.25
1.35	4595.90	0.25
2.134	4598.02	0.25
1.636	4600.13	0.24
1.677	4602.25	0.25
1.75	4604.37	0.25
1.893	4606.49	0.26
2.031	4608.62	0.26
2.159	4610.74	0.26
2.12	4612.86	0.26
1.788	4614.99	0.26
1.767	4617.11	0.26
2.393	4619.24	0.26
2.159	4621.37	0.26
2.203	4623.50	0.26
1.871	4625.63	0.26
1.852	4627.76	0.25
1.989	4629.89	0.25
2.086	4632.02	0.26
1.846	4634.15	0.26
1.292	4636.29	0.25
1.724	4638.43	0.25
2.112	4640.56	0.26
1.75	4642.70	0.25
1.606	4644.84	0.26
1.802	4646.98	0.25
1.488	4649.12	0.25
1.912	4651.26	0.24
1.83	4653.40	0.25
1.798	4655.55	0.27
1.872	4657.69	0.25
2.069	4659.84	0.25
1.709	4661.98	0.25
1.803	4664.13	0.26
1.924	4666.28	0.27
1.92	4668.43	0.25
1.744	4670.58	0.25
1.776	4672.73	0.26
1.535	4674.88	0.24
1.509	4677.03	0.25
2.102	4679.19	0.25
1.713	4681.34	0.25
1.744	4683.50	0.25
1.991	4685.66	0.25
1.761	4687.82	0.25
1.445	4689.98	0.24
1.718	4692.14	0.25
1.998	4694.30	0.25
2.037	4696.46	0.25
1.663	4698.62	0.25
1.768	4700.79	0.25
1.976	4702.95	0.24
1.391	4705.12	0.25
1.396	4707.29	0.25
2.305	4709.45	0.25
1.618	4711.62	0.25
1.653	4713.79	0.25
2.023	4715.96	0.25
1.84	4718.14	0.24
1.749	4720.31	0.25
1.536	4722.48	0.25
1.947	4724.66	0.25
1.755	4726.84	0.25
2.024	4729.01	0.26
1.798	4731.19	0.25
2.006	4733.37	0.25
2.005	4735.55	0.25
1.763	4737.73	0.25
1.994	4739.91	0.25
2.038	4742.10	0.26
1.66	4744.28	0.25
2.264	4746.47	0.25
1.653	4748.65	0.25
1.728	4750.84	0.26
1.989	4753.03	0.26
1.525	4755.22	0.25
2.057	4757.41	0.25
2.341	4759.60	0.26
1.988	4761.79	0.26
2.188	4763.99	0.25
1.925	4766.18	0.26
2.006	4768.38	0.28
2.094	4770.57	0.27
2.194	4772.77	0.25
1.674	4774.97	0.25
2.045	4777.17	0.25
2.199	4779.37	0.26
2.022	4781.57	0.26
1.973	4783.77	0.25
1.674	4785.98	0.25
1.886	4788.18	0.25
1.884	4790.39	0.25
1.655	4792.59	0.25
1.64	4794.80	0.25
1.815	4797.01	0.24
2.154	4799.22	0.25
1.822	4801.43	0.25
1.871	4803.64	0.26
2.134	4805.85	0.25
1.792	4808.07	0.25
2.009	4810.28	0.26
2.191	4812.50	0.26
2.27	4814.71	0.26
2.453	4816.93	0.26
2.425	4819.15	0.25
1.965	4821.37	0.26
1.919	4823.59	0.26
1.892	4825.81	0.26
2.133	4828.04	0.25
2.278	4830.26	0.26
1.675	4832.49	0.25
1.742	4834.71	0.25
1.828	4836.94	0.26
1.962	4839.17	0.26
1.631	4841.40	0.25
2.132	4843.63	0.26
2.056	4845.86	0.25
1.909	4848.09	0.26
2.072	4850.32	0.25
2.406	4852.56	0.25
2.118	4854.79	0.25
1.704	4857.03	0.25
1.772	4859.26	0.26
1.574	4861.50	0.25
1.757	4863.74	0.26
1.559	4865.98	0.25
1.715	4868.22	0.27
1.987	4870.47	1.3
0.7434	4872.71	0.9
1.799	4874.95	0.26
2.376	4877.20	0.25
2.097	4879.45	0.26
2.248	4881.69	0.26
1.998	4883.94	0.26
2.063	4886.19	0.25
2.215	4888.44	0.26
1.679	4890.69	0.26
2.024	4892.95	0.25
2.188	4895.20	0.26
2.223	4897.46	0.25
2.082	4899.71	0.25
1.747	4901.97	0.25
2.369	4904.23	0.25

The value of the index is 1.6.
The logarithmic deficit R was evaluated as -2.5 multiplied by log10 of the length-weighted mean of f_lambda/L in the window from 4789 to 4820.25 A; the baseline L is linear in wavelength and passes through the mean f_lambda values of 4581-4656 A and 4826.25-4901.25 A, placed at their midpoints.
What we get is -0.05 mag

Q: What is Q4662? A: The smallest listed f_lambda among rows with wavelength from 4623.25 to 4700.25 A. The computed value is 1.292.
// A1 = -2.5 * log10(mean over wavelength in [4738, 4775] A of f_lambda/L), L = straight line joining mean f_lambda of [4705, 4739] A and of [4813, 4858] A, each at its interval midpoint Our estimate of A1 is -0.047 mag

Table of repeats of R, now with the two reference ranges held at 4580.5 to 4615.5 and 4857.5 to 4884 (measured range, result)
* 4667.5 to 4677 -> 0.07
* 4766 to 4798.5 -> -0.06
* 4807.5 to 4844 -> -0.12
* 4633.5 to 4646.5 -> 0.07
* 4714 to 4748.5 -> -0.04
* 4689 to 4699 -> 0.03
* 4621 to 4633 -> -0.10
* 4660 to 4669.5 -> -0.02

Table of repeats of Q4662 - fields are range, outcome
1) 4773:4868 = 1.559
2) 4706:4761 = 1.396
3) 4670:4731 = 1.391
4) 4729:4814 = 1.525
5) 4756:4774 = 1.925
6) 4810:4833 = 1.675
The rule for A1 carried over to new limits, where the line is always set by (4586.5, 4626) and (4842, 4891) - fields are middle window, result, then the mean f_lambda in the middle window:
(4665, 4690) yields 0.08 mag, 1.78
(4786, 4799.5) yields 0.06 mag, 1.81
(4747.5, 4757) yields 0.09 mag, 1.75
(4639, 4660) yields 0.06 mag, 1.81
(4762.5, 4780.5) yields -0.07 mag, 2.04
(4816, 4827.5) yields -0.12 mag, 2.12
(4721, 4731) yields 0.06 mag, 1.81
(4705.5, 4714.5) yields 0.11 mag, 1.72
